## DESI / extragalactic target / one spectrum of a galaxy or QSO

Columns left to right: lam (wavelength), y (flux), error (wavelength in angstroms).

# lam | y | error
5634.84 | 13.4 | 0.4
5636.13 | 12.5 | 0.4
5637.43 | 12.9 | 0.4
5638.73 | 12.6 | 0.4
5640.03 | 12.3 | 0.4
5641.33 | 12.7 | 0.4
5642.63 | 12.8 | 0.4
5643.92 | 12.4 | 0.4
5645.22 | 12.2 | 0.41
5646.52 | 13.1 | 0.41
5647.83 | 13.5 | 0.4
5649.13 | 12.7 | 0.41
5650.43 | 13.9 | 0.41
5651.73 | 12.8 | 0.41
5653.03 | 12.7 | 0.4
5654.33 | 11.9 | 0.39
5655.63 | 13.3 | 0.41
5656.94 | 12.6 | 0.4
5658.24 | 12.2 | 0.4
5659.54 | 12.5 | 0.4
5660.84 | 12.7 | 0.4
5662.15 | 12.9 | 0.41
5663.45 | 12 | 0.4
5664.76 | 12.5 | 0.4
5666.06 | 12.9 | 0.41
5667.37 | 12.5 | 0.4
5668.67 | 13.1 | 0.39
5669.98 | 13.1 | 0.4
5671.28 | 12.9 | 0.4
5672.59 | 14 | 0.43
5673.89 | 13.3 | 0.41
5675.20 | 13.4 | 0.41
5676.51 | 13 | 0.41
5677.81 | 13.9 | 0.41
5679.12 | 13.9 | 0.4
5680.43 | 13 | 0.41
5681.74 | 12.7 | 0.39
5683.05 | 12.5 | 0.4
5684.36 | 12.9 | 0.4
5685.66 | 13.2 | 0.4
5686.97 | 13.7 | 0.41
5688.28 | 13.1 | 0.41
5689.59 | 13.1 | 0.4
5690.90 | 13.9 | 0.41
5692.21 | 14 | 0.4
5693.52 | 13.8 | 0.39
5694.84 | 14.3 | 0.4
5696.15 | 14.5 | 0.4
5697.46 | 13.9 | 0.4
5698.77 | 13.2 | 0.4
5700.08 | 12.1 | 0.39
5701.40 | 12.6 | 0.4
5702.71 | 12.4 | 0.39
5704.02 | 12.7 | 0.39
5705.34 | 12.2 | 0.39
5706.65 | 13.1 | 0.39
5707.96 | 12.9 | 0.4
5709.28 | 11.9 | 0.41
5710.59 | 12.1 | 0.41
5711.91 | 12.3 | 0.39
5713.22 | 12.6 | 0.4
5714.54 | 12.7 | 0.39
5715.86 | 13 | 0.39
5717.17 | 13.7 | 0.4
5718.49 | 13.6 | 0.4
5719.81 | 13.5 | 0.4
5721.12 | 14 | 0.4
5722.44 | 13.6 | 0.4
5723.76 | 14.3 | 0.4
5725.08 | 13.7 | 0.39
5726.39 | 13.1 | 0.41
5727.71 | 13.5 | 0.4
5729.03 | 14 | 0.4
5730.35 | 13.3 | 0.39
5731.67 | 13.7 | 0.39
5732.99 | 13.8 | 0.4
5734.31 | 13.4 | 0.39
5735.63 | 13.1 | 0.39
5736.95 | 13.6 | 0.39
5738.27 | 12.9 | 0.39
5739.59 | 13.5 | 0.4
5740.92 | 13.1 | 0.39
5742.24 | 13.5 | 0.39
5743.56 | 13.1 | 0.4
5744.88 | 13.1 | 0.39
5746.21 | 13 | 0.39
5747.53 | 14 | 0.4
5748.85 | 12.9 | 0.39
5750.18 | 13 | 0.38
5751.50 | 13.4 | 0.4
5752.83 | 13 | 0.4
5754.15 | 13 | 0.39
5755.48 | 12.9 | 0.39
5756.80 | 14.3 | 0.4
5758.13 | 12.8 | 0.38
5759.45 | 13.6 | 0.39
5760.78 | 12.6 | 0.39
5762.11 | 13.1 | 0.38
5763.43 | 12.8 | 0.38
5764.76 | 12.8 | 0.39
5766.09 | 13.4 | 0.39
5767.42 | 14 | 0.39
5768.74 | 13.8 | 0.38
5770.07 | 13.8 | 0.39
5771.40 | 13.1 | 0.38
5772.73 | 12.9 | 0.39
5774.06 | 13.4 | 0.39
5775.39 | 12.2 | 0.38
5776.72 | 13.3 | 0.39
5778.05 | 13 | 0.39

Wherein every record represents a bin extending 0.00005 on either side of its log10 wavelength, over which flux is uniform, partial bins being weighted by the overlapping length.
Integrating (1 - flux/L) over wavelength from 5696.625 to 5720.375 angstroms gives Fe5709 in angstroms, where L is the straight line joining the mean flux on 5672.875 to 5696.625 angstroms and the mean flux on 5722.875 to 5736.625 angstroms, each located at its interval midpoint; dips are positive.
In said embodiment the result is 1.25 angstroms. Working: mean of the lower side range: 13.5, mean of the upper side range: 13.6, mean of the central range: 12.8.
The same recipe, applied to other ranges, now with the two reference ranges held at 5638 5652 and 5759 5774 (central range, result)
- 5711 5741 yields -0.6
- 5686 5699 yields -0.8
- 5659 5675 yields 0.0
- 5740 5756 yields 0.0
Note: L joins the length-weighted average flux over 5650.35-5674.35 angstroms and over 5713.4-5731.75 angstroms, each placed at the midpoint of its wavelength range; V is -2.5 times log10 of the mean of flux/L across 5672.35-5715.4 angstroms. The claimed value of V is 0.01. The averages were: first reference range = 12.8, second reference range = 13.5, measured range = 13.1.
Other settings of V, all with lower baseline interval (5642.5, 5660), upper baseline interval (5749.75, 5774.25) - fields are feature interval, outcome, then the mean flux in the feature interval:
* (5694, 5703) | -0.03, 13.3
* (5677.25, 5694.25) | -0.04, 13.4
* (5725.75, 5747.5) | -0.02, 13.4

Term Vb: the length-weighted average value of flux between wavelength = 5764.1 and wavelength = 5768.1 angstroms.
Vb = 13.4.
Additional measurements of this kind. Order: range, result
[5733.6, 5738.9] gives 13.3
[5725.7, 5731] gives 13.5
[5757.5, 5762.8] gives 13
